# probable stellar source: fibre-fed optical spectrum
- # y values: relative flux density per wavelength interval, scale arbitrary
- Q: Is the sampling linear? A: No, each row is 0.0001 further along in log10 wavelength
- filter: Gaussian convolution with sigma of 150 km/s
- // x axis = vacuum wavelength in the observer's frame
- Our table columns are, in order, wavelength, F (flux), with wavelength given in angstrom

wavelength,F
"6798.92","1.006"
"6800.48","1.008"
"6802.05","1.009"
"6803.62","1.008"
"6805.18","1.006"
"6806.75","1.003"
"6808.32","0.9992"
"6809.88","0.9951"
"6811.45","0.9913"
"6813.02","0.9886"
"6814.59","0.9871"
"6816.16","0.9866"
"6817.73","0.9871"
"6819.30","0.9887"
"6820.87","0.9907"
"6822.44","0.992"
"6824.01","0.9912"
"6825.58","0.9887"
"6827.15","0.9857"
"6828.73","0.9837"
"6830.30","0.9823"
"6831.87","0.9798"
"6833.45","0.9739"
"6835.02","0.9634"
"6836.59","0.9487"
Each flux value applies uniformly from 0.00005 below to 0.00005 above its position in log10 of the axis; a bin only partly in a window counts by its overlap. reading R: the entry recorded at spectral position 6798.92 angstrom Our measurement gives 1.006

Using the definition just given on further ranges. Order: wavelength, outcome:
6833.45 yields 0.9739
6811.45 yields 0.9913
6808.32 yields 0.9992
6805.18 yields 1.006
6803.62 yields 1.008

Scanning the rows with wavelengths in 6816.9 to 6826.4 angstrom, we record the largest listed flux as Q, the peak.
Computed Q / 0.992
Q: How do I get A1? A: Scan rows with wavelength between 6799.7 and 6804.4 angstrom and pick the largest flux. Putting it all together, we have 1.009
